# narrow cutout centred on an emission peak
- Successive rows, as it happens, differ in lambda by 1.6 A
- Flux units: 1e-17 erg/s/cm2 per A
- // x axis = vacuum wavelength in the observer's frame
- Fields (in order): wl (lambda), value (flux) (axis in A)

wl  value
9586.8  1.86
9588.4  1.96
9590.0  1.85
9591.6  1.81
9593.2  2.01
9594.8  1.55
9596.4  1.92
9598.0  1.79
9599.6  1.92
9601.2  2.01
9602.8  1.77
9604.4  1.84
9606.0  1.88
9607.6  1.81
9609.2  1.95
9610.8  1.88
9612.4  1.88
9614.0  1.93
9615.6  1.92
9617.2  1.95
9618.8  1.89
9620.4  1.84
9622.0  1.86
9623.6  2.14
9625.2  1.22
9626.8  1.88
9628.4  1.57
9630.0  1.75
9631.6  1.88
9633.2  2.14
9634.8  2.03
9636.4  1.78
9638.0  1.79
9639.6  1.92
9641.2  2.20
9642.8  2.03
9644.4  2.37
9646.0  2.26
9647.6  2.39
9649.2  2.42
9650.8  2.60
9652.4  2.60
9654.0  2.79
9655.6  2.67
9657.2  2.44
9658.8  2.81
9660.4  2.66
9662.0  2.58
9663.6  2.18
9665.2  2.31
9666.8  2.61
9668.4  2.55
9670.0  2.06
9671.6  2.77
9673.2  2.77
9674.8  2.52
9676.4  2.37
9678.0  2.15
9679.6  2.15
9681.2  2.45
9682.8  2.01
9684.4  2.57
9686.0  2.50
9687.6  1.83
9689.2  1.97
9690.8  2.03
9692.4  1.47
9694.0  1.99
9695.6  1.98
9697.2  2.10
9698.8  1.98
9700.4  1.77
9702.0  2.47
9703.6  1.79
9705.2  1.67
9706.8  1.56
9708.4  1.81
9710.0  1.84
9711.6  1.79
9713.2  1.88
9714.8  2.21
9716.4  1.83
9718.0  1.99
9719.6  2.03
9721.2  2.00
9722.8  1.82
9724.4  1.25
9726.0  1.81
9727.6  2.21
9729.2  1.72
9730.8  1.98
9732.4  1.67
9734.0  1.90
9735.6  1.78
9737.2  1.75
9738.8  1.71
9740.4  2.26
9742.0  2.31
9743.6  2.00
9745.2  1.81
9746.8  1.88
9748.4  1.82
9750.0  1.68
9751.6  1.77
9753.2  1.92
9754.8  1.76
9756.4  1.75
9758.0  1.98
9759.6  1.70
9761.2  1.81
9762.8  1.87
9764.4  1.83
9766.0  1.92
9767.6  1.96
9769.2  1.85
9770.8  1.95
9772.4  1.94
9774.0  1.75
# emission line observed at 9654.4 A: [S II] 6716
